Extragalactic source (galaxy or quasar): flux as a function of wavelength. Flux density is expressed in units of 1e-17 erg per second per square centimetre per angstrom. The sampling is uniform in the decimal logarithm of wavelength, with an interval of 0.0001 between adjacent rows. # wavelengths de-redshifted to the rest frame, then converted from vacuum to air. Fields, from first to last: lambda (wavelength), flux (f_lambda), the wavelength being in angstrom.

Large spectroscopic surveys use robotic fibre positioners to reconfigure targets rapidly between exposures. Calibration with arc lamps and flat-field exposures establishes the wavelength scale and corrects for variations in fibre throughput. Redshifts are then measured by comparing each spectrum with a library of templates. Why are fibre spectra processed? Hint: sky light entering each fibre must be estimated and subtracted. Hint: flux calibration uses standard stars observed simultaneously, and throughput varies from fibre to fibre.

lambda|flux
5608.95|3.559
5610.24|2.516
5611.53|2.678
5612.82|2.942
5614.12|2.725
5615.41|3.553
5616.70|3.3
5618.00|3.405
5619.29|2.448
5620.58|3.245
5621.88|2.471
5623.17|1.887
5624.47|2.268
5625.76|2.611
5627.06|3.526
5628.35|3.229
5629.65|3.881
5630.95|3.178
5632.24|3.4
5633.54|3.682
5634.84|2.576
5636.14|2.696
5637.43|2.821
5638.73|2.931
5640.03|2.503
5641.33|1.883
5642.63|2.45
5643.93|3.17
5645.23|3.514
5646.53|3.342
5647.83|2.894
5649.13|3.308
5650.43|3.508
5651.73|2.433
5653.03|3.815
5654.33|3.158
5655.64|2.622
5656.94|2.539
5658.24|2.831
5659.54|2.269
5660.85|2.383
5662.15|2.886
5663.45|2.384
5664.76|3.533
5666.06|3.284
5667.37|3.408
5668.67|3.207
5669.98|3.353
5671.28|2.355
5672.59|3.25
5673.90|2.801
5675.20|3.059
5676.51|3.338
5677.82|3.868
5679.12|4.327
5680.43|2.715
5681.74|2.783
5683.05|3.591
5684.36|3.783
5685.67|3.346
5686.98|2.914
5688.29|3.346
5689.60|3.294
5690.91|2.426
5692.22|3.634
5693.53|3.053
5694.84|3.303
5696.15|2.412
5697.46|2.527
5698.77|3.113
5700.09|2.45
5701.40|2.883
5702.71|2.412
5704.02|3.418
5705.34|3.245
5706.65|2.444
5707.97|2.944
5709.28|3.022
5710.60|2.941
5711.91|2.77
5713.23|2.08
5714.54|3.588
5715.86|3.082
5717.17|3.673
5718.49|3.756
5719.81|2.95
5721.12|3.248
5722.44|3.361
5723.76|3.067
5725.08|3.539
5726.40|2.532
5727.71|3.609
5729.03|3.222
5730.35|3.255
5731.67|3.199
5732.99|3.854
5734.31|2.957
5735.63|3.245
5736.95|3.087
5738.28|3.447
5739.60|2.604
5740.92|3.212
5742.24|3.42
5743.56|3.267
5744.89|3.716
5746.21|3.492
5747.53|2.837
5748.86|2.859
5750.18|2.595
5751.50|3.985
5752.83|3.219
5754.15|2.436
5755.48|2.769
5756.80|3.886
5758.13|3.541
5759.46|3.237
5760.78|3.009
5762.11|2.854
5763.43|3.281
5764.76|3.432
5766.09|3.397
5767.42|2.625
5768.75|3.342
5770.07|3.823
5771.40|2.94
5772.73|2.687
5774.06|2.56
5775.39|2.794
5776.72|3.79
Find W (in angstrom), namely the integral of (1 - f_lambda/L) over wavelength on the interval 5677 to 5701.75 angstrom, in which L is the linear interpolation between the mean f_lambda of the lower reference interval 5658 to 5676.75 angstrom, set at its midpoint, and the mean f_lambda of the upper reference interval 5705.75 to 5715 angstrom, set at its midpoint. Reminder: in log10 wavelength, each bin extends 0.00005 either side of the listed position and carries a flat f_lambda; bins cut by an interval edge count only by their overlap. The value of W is -2.3 angstrom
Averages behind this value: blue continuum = 2.95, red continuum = 2.82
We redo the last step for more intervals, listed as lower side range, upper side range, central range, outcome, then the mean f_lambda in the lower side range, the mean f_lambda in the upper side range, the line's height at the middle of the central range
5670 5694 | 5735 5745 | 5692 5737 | 2.01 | 3.22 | 3.22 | 3.22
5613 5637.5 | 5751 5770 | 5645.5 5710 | 0.81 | 3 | 3.23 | 3.09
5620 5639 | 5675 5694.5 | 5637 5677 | 2.41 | 2.96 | 3.3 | 3.13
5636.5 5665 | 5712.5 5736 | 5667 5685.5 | -1.75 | 2.86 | 3.23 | 2.99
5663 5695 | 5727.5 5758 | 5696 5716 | 2.38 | 3.22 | 3.22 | 3.22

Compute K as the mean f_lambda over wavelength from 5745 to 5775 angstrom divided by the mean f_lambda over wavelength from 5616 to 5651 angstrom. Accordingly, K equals 1.06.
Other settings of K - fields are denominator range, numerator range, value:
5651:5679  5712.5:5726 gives 1.07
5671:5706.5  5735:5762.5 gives 1.03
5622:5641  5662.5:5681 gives 1.10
